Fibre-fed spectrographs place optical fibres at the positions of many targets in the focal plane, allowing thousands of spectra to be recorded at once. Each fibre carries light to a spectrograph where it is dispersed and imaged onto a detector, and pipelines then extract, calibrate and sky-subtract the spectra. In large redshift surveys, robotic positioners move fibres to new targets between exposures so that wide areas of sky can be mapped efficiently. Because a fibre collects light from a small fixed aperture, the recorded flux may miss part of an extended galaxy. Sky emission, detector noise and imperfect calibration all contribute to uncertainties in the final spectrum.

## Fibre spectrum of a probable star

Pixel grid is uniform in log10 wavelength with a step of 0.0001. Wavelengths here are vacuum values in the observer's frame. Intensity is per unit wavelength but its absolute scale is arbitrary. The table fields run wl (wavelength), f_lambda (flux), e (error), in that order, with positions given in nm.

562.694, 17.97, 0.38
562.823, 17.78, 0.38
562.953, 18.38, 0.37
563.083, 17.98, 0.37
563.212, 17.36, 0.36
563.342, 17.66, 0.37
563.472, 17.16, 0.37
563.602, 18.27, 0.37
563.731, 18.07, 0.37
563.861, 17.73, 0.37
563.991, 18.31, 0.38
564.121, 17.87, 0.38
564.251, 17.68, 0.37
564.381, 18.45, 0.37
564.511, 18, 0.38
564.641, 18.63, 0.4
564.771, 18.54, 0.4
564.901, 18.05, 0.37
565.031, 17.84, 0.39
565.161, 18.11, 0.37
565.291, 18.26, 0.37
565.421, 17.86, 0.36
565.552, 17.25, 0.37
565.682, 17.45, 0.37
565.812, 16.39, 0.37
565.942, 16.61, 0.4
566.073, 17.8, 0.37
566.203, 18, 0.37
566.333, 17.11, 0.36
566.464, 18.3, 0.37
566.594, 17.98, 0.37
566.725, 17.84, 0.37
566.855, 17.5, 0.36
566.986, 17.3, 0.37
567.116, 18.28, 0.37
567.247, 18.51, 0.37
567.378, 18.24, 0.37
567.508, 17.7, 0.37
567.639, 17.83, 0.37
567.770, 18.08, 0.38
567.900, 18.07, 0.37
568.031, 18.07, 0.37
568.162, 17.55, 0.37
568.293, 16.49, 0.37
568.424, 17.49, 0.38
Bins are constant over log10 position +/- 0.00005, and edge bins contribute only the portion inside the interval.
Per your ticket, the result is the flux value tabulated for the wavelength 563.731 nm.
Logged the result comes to 18.07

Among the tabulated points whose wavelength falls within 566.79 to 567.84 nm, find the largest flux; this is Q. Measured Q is 18.51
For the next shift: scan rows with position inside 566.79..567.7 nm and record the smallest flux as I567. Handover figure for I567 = 17.3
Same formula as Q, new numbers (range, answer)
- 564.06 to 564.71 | 18.63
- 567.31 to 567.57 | 18.24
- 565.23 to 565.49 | 18.26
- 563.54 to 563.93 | 18.27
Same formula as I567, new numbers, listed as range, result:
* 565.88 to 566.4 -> 16.61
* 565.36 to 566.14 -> 16.39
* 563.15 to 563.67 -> 17.16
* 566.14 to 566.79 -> 17.11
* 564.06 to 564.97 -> 17.68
